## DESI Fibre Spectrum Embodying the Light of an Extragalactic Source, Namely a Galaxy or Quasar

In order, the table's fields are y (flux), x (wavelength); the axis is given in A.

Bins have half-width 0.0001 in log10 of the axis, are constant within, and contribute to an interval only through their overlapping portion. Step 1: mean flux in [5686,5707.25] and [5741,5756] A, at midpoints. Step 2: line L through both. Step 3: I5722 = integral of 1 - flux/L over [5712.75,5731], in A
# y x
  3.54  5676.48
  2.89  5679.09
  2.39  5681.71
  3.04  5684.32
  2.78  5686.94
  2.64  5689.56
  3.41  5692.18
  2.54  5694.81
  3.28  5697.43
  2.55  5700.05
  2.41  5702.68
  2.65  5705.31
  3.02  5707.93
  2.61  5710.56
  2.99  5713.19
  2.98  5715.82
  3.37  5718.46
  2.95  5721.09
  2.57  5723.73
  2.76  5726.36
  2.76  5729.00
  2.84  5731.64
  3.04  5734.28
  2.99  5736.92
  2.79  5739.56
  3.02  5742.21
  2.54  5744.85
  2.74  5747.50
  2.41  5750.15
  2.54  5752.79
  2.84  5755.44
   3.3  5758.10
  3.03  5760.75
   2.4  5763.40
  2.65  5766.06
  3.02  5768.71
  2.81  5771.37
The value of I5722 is -1.15 A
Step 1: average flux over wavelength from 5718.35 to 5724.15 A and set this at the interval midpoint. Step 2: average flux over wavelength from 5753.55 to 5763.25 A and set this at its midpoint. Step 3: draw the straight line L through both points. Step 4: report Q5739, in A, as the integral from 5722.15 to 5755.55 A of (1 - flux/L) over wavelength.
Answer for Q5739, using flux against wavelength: 2.12 A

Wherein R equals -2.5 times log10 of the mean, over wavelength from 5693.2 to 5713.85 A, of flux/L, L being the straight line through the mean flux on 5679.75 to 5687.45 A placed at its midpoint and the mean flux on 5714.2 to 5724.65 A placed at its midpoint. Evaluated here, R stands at 0.046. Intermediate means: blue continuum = 2.75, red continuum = 2.98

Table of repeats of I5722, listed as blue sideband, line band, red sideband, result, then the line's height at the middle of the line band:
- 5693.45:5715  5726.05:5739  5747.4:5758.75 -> -0.6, 2.75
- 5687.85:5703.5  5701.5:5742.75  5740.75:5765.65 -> -1.1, 2.79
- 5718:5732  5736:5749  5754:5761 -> 0.7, 2.96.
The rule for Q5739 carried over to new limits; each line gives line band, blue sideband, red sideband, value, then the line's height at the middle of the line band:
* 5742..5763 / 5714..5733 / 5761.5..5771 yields 0.0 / 2.78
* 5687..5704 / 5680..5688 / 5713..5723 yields 0.2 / 2.85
